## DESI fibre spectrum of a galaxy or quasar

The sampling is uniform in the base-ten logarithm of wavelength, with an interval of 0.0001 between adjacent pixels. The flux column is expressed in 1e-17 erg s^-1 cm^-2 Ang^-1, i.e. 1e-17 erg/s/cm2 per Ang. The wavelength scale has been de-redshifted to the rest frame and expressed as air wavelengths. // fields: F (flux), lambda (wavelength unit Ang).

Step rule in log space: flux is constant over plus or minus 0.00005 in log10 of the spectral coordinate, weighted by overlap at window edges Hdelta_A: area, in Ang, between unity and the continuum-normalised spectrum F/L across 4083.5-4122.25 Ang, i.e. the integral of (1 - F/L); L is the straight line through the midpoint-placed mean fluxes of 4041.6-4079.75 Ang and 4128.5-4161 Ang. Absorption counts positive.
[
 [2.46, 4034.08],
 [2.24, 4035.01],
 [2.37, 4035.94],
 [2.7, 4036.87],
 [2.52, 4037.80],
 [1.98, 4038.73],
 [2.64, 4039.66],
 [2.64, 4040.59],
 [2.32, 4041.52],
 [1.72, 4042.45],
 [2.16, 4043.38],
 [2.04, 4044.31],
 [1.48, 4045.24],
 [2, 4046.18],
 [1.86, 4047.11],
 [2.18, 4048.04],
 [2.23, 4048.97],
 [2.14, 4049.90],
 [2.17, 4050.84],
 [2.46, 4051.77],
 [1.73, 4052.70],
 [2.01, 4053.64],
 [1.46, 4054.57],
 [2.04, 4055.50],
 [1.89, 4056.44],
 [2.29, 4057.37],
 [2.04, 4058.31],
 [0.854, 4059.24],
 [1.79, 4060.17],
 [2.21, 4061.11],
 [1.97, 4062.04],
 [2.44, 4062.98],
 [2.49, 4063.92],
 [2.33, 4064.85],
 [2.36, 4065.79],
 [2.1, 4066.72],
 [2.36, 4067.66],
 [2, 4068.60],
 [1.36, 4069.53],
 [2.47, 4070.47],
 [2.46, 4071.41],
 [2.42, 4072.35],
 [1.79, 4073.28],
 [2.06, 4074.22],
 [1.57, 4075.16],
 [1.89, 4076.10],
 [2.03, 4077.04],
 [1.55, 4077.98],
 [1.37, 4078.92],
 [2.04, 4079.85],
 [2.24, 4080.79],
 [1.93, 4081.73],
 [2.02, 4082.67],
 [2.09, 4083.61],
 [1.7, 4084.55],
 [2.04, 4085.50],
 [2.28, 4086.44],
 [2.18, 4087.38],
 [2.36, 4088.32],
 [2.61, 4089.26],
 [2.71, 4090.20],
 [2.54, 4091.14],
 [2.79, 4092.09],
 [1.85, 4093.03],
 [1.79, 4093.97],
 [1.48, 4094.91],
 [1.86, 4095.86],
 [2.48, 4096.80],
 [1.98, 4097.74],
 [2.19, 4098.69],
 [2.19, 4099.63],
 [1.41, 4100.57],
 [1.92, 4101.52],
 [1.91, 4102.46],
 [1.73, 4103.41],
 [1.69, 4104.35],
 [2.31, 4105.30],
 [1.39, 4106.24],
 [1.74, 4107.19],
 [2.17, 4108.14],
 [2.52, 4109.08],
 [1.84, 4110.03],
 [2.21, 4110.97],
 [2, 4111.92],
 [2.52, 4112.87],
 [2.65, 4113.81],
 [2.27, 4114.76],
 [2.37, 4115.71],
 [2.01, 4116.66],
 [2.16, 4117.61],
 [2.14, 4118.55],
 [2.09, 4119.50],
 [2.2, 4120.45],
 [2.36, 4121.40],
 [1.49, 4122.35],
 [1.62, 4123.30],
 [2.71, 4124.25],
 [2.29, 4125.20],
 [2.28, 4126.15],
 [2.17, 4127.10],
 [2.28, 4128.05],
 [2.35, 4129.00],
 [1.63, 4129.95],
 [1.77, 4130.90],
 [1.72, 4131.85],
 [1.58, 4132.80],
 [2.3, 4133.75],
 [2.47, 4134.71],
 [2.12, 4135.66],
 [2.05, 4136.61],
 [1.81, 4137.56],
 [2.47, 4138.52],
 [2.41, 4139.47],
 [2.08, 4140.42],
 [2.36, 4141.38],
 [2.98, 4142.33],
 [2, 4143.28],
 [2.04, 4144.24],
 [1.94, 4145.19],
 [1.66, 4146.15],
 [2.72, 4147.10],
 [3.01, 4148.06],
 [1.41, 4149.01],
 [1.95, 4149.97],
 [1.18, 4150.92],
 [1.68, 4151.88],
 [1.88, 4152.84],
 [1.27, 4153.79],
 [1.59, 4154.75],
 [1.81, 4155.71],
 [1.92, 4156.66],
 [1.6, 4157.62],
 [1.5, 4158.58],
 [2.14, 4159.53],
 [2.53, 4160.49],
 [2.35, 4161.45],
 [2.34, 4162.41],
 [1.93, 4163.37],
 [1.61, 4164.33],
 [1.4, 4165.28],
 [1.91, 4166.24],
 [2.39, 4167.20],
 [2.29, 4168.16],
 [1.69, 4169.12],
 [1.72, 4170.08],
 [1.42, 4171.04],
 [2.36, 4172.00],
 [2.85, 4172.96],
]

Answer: -2.2 Ang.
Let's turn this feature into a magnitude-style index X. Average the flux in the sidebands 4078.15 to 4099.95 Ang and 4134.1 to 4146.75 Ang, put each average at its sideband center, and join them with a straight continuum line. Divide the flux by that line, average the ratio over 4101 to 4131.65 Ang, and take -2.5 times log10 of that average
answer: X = 0.04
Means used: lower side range 2.11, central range 2.08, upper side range 2.19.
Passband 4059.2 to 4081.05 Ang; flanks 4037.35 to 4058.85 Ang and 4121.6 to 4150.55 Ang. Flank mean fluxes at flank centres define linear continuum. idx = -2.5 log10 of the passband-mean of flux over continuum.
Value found 0.03 mag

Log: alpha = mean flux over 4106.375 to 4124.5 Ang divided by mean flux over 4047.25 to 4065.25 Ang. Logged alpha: 1.05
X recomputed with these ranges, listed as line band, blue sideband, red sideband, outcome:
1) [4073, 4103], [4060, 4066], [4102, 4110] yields 0.01 mag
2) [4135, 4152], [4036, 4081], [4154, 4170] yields -0.09 mag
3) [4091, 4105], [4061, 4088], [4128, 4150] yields 0.06 mag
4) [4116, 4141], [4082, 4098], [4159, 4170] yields 0.00 mag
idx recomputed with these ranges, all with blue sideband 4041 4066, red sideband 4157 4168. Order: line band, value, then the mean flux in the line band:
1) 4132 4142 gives -0.090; 2.16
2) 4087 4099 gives -0.108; 2.22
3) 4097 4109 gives 0.046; 1.92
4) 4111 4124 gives -0.082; 2.16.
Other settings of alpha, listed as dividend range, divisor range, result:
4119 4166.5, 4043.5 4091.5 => 0.98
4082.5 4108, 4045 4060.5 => 1.06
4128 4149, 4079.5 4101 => 1.01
